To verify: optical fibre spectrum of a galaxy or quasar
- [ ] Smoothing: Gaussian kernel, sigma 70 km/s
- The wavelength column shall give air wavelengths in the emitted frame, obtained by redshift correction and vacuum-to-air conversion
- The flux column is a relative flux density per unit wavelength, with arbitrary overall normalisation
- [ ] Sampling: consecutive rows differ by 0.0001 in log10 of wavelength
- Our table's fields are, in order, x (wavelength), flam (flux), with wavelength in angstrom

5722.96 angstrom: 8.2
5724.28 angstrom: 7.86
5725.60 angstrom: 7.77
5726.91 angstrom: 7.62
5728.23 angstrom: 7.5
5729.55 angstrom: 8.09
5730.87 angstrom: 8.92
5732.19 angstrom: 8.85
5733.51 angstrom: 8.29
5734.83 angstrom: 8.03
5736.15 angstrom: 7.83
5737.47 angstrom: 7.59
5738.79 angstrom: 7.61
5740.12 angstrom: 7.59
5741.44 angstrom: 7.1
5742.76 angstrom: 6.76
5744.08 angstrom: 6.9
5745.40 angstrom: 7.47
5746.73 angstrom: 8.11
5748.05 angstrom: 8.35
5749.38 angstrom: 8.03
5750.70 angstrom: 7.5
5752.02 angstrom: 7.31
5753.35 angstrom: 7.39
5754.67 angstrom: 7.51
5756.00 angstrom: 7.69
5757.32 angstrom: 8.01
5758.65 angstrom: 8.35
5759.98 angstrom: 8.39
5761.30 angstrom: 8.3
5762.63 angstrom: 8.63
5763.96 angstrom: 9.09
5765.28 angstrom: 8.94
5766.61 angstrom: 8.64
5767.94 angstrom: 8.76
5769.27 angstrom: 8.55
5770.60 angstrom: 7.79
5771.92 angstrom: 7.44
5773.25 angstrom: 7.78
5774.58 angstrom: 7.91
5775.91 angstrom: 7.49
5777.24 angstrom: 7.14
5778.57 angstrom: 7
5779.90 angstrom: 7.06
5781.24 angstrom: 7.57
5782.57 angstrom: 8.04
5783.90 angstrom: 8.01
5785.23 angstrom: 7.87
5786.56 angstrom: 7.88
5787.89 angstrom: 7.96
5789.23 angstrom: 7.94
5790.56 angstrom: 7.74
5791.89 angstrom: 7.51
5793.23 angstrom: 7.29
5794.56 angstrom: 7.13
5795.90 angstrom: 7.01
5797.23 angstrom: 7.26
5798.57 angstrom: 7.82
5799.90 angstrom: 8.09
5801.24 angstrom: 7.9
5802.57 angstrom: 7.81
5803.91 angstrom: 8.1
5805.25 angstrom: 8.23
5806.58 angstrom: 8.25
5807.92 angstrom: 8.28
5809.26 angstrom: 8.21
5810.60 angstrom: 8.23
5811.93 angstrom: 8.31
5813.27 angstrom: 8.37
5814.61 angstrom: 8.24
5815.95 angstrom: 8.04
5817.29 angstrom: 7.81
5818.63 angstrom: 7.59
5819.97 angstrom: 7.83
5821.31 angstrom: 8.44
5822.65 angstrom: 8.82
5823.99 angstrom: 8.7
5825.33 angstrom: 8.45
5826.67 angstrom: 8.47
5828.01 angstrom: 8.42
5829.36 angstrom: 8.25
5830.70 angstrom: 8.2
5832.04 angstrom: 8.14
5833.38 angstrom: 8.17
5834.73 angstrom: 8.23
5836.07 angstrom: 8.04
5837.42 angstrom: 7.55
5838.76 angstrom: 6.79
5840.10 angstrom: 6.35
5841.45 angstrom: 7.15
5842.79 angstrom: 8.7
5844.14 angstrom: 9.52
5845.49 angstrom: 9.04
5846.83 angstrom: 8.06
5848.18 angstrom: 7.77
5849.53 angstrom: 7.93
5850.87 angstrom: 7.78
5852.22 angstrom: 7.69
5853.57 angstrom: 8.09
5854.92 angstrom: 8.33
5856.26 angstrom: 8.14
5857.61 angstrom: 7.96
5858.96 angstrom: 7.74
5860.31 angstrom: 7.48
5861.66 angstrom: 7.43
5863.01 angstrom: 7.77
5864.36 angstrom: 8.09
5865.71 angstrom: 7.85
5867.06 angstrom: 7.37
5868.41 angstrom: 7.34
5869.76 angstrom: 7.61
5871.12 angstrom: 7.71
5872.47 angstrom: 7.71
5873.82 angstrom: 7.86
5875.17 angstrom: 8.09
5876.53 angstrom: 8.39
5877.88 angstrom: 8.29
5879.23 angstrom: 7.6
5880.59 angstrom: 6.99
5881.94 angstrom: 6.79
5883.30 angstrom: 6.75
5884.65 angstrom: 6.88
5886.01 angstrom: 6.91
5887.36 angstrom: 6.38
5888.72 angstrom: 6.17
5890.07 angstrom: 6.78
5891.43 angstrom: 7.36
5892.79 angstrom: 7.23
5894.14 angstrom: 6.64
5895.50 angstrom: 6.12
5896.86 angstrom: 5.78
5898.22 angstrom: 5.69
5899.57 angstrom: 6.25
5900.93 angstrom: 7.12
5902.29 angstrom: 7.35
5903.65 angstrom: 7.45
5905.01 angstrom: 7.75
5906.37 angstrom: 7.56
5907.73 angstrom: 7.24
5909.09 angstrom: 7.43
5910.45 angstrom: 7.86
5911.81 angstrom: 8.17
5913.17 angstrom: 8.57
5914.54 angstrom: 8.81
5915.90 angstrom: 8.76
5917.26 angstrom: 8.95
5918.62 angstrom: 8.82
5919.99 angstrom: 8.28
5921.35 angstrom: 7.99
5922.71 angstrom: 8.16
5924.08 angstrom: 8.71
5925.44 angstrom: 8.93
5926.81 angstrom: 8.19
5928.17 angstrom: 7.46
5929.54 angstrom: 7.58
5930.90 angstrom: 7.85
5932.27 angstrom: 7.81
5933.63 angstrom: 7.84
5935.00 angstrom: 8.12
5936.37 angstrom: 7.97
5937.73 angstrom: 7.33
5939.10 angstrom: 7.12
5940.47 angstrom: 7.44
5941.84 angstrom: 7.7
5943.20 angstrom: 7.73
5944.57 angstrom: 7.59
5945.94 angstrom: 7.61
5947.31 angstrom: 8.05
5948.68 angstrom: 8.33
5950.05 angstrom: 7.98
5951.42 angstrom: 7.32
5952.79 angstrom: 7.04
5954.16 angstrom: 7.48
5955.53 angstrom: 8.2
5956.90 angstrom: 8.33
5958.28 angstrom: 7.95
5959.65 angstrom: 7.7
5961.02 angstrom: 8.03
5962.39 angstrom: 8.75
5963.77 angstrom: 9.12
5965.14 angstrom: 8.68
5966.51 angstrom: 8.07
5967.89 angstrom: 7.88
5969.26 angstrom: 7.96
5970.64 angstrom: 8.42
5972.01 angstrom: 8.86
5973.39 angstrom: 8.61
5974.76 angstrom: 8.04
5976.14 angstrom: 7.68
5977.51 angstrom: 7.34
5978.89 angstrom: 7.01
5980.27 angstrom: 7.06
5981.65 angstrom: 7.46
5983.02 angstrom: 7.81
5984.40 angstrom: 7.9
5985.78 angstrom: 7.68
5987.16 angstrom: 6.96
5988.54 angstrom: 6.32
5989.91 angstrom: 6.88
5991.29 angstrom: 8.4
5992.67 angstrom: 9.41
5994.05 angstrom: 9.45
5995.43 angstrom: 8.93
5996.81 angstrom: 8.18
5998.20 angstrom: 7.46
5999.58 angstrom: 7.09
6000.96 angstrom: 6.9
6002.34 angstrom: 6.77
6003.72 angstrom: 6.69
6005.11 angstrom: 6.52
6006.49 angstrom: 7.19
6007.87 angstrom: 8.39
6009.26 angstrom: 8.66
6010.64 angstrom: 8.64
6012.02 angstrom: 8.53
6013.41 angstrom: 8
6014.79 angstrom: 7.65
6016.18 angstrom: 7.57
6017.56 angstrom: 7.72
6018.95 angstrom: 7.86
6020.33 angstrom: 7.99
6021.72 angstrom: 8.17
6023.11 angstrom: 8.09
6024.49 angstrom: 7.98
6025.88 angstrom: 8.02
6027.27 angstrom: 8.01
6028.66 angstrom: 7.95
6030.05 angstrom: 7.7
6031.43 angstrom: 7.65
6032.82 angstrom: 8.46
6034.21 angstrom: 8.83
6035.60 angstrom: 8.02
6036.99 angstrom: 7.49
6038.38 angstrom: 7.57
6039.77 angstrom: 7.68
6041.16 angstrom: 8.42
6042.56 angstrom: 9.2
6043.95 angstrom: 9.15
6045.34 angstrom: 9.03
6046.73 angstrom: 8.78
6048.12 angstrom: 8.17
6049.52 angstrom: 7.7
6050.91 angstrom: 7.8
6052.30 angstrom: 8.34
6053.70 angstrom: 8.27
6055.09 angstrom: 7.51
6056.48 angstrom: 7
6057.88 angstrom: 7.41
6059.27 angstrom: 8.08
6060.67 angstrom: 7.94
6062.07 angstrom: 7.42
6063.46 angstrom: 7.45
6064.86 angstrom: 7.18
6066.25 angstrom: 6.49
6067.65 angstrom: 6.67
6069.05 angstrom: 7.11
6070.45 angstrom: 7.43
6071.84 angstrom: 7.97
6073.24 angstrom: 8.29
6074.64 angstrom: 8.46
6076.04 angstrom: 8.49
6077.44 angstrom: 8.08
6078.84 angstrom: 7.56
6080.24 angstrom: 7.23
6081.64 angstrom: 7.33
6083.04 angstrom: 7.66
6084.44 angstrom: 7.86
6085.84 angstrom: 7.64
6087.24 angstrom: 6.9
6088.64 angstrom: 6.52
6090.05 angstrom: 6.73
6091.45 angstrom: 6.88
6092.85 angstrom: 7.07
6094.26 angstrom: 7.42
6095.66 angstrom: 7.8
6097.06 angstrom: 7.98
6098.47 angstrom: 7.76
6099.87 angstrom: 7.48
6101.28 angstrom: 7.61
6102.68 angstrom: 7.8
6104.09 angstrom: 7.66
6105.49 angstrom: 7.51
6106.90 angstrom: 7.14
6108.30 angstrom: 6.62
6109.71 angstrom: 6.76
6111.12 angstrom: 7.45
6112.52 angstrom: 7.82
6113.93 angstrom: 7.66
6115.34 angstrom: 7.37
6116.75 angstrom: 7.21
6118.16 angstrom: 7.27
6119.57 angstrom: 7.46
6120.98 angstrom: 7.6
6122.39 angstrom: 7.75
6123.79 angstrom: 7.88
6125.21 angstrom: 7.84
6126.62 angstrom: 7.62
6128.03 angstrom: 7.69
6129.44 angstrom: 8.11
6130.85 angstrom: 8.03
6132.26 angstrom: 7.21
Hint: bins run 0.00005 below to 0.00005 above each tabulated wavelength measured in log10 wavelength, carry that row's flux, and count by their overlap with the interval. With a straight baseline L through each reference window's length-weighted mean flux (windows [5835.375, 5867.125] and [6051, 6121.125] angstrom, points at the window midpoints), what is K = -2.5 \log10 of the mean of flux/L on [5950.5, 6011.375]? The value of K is -0.03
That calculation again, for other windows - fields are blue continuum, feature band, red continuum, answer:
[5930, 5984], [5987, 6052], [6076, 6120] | -0.04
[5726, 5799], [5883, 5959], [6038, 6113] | 0.02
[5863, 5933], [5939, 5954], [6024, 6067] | 0.01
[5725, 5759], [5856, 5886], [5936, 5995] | 0.03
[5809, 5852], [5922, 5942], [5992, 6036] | 0.02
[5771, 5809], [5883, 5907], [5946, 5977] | 0.17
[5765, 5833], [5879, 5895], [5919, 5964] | 0.16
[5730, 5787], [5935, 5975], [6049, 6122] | -0.04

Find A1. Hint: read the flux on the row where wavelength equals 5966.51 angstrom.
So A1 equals 8.07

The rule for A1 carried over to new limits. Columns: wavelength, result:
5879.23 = 7.6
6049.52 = 7.7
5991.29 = 8.4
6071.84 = 7.97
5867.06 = 7.37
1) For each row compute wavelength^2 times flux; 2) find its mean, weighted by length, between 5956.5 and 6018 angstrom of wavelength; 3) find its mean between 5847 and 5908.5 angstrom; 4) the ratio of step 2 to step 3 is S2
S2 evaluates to 1.11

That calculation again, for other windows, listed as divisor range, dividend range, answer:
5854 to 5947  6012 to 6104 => 1.08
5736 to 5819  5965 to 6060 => 1.09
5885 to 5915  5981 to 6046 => 1.16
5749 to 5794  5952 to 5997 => 1.08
